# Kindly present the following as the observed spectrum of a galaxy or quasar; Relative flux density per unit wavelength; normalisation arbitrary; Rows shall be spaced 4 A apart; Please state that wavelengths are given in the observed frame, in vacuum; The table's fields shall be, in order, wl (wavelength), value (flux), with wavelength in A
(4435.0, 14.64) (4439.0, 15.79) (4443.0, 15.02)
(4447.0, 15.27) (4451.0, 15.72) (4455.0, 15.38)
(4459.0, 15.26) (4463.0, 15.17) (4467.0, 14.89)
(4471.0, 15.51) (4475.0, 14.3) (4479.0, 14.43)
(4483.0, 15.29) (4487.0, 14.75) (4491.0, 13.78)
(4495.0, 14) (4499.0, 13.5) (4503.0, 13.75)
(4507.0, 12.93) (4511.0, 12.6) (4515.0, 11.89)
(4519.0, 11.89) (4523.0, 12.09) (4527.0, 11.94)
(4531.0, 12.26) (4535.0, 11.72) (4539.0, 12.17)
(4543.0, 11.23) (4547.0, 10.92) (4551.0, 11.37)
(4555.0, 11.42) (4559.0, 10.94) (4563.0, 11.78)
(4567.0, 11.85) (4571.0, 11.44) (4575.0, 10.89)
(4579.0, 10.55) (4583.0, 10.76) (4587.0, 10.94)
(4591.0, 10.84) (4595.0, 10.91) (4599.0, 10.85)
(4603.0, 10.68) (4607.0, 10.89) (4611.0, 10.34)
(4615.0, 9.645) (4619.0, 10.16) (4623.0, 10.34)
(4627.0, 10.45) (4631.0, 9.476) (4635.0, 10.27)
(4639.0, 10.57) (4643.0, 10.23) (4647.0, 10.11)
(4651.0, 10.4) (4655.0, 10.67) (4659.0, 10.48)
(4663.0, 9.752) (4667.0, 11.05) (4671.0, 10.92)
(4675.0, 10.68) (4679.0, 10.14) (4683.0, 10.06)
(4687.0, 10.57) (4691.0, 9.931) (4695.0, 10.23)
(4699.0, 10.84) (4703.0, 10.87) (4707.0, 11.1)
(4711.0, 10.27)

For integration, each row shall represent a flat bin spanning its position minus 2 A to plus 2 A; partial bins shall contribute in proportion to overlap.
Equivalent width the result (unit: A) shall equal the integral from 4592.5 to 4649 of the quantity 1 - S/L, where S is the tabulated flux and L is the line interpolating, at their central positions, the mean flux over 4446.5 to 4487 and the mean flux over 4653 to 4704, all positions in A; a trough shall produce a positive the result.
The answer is 6.6 A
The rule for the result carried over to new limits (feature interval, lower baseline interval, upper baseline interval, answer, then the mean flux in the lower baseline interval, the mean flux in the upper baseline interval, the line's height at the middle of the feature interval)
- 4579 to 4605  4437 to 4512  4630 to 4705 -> 2.67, 14.6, 10.4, 12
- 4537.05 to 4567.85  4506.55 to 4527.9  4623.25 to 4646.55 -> 0.39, 12.2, 10.2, 11.6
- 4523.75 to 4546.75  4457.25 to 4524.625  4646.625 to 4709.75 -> 2.25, 13.9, 10.5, 13.1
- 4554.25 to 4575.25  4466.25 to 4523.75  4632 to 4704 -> 1.62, 13.7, 10.4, 12.4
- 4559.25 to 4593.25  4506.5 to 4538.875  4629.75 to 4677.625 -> 0.90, 12.1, 10.4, 11.4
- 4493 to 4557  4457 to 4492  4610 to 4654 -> 5.45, 14.8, 10.2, 13.4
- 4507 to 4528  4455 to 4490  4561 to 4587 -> 1.76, 14.9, 11.2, 13.3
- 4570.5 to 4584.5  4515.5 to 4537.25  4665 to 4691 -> 0.77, 12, 10.5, 11.5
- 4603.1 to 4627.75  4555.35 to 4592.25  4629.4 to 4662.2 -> 0.71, 11.1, 10.3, 10.6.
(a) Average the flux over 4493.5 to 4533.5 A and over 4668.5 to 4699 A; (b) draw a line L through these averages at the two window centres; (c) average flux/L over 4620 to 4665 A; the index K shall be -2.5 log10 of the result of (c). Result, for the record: 0.07 mag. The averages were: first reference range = 12.7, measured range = 10.2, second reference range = 10.4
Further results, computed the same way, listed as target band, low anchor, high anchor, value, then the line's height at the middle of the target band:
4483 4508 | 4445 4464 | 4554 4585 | 0.00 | 13.9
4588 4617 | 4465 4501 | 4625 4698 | 0.11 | 11.7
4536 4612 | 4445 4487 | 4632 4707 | 0.14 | 12.6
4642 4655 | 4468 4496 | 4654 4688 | 0.07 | 11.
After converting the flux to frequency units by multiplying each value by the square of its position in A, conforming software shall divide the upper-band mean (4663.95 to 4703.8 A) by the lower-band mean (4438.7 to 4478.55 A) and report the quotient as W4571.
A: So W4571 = 0.76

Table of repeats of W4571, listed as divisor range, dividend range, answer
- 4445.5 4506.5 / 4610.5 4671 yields 0.75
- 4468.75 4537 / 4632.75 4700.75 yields 0.84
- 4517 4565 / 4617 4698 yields 0.93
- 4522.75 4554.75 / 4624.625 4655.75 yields 0.92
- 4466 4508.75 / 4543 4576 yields 0.82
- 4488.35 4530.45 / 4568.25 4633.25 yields 0.86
